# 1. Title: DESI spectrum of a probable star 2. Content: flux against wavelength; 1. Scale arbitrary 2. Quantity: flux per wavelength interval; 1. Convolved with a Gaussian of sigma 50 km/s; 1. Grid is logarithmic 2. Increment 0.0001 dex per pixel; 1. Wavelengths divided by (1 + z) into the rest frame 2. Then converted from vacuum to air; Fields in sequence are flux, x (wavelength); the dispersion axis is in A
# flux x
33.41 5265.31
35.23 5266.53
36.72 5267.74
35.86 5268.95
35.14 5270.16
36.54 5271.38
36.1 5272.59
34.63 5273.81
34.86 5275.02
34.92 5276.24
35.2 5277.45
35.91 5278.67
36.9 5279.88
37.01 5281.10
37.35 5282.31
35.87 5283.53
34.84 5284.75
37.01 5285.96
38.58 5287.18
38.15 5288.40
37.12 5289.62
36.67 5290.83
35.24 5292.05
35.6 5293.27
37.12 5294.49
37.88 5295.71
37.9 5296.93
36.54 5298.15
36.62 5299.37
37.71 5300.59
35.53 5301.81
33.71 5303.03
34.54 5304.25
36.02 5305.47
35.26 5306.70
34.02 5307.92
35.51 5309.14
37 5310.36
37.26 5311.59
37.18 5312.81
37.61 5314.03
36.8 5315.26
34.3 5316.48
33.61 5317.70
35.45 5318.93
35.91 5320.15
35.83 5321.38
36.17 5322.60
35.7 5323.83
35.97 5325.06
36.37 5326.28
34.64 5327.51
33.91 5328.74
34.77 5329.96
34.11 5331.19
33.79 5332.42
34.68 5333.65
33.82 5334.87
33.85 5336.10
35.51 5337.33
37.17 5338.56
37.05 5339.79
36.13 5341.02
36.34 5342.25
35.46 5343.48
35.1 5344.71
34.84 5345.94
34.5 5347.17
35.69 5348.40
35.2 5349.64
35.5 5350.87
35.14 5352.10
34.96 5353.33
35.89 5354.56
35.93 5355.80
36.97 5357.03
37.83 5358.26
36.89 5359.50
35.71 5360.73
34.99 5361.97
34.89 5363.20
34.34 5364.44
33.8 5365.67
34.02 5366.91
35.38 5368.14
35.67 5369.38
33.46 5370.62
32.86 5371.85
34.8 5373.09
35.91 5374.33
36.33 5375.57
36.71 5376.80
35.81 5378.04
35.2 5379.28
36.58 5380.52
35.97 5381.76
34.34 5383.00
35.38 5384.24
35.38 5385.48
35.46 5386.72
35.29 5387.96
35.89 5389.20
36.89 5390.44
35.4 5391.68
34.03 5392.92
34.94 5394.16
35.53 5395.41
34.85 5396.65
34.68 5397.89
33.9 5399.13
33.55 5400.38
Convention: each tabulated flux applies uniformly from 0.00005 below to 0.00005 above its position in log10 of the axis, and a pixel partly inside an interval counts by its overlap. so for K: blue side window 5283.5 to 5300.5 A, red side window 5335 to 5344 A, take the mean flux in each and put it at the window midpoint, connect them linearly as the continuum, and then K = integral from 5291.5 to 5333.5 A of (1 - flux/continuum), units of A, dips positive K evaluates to 0.77 A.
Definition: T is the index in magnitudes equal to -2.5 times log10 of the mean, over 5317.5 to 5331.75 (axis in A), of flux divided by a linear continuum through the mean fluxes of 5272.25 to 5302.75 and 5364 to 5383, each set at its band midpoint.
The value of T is 0.019 mag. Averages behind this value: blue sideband 36.4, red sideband 35.1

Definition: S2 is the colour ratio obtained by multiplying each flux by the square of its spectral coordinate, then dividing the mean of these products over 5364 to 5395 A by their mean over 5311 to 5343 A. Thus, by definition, 1.01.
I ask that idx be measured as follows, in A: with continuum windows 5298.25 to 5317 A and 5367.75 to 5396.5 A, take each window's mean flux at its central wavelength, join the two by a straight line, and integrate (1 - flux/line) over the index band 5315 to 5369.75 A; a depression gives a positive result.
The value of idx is 0.5 A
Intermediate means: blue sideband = 36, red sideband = 35.3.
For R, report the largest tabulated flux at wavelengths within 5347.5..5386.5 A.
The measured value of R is 37.83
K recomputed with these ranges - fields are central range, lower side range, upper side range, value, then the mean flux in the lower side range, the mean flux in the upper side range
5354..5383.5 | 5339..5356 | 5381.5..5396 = 0.0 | 35.6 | 35.4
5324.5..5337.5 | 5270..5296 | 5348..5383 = 0.4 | 36.3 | 35.4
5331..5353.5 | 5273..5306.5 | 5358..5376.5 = 0.2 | 36.3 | 35.1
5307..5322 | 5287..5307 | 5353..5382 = 0.1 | 36.4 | 35.4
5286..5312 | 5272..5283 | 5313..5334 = -0.6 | 35.9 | 35.3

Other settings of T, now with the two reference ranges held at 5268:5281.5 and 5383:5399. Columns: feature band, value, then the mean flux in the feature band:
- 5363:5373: 0.03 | 34.3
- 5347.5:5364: -0.01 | 35.8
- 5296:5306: -0.02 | 36.1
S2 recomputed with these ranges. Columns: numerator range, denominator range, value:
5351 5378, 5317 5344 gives 1.02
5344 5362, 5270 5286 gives 1.02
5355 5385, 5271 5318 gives 1.01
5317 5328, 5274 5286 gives 1.00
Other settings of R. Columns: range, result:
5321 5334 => 36.37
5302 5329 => 37.61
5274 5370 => 38.58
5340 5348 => 36.34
